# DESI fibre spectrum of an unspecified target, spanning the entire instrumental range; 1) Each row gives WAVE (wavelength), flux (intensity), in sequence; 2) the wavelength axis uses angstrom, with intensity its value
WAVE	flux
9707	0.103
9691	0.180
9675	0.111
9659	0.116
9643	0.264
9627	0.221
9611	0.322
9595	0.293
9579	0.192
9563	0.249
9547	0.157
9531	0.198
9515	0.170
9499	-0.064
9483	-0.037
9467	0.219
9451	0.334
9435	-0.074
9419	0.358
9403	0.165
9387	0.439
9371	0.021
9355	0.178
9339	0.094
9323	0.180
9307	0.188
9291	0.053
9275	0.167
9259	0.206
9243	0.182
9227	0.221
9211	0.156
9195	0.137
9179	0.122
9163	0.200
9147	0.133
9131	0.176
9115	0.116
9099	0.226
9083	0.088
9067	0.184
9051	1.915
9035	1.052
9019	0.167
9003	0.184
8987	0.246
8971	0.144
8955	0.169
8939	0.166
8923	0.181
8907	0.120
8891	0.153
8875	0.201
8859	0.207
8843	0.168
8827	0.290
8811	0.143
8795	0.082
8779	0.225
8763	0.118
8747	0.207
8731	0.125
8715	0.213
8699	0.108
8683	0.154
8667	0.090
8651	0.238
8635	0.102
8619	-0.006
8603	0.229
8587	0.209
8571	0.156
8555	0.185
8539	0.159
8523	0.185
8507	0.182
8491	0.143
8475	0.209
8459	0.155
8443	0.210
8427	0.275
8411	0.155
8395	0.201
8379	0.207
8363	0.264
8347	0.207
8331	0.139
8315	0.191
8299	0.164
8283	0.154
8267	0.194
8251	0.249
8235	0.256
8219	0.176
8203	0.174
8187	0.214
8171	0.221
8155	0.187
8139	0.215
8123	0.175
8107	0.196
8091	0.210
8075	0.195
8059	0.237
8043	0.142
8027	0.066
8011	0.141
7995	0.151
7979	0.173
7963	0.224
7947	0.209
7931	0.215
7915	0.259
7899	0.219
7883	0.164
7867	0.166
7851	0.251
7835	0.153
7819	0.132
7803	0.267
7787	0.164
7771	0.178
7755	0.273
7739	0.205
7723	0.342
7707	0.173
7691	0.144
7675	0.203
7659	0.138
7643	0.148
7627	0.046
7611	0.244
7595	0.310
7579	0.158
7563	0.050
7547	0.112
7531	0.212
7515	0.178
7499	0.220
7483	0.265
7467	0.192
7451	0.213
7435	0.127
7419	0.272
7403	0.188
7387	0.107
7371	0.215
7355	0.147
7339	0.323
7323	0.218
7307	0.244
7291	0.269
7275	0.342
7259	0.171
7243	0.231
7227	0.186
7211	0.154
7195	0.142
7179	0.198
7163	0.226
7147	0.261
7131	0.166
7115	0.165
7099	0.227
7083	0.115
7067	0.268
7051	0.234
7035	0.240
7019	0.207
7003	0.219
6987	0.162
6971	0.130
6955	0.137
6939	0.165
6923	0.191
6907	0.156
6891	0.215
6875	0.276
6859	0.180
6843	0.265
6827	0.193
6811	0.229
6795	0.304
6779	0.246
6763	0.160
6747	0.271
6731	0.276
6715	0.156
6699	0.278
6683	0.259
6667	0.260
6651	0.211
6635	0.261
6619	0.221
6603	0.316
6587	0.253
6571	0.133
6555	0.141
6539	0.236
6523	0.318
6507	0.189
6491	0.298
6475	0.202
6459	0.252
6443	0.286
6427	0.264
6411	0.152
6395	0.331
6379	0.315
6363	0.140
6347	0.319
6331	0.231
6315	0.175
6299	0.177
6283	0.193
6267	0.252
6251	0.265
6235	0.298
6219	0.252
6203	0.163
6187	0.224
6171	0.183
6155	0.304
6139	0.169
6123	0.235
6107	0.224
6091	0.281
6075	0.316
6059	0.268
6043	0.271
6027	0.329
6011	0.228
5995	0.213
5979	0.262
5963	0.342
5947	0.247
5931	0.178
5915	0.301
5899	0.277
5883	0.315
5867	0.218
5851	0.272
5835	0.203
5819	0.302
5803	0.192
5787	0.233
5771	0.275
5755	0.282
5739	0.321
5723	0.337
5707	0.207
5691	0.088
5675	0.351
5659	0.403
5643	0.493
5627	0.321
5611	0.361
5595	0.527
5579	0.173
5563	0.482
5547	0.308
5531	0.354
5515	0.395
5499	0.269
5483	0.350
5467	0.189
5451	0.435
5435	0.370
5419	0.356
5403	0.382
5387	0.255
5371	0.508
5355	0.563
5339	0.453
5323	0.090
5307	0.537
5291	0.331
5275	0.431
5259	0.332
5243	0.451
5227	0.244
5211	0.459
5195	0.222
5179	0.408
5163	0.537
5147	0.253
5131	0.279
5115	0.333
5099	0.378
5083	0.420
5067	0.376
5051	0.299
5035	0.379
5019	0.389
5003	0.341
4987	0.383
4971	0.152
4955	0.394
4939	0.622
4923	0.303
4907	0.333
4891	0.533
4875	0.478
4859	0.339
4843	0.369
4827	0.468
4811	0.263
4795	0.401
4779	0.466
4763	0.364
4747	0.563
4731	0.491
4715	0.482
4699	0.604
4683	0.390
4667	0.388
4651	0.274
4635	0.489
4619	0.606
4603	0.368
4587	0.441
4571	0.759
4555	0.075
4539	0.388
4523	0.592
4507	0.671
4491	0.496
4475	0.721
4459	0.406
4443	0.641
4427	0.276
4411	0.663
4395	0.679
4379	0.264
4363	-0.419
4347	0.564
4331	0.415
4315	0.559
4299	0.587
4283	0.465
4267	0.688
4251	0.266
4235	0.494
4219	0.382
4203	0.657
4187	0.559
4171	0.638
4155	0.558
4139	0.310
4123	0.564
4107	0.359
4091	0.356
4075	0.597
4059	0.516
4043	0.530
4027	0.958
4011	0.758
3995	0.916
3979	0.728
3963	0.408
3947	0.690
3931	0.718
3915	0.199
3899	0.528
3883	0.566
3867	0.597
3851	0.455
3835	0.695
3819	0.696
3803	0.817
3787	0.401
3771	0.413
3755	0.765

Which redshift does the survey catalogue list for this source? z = 1.43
